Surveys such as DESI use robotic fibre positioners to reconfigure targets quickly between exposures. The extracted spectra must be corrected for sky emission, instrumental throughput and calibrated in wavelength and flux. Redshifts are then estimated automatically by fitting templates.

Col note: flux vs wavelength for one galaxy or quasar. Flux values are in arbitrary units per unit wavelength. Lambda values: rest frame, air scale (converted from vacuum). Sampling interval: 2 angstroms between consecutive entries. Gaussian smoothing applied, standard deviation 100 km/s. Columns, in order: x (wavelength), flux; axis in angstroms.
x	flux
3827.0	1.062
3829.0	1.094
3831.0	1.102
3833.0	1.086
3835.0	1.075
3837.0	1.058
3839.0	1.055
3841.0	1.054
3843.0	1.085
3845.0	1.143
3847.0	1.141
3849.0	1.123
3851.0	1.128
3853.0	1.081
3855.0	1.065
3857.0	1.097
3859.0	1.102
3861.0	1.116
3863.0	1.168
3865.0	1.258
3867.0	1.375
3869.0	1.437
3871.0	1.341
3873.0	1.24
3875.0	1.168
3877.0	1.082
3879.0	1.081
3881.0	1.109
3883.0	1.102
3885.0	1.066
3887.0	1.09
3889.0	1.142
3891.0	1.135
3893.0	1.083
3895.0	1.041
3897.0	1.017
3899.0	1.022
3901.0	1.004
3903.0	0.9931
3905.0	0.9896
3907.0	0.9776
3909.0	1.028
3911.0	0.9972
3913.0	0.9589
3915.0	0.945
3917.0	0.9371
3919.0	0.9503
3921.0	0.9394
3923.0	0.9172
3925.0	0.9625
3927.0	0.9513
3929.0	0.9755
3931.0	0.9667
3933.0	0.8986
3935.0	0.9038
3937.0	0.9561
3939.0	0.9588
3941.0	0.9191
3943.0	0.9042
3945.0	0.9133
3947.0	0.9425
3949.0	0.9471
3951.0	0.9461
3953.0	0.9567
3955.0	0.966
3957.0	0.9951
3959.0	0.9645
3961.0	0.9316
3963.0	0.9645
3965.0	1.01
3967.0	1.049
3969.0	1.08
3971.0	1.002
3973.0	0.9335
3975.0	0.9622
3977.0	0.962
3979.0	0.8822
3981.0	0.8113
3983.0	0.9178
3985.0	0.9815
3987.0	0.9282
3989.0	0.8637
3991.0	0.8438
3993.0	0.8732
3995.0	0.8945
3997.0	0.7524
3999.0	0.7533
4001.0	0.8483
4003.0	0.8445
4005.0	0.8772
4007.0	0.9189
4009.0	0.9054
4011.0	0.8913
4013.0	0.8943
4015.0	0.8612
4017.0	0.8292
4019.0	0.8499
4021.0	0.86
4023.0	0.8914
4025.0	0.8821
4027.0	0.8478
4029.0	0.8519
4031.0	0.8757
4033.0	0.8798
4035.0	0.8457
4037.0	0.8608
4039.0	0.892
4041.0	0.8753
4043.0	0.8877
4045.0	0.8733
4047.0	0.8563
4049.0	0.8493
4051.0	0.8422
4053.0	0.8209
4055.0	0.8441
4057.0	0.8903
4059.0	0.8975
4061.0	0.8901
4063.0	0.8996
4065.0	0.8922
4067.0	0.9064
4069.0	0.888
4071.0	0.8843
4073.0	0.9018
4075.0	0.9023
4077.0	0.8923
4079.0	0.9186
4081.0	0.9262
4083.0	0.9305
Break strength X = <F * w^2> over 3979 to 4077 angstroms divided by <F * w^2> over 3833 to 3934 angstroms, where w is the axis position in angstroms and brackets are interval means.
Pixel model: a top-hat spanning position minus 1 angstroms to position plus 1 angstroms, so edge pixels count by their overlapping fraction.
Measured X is 0.9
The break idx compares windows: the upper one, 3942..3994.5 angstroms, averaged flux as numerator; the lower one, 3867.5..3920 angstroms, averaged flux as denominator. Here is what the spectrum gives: 0.9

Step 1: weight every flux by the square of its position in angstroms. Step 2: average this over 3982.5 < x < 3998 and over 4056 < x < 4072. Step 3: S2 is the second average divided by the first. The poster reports 1.1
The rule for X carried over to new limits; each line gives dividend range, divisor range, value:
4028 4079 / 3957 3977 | 0.93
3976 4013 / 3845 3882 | 0.80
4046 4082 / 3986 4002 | 1.08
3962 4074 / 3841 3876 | 0.82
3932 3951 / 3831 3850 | 0.90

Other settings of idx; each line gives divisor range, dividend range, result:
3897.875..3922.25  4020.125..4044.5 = 0.89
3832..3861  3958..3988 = 0.88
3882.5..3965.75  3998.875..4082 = 0.89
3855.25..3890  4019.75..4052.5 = 0.74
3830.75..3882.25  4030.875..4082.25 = 0.77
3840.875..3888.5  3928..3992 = 0.82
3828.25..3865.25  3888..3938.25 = 0.89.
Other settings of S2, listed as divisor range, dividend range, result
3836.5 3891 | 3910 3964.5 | 0.86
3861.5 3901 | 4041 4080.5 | 0.84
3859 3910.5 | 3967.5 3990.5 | 0.88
